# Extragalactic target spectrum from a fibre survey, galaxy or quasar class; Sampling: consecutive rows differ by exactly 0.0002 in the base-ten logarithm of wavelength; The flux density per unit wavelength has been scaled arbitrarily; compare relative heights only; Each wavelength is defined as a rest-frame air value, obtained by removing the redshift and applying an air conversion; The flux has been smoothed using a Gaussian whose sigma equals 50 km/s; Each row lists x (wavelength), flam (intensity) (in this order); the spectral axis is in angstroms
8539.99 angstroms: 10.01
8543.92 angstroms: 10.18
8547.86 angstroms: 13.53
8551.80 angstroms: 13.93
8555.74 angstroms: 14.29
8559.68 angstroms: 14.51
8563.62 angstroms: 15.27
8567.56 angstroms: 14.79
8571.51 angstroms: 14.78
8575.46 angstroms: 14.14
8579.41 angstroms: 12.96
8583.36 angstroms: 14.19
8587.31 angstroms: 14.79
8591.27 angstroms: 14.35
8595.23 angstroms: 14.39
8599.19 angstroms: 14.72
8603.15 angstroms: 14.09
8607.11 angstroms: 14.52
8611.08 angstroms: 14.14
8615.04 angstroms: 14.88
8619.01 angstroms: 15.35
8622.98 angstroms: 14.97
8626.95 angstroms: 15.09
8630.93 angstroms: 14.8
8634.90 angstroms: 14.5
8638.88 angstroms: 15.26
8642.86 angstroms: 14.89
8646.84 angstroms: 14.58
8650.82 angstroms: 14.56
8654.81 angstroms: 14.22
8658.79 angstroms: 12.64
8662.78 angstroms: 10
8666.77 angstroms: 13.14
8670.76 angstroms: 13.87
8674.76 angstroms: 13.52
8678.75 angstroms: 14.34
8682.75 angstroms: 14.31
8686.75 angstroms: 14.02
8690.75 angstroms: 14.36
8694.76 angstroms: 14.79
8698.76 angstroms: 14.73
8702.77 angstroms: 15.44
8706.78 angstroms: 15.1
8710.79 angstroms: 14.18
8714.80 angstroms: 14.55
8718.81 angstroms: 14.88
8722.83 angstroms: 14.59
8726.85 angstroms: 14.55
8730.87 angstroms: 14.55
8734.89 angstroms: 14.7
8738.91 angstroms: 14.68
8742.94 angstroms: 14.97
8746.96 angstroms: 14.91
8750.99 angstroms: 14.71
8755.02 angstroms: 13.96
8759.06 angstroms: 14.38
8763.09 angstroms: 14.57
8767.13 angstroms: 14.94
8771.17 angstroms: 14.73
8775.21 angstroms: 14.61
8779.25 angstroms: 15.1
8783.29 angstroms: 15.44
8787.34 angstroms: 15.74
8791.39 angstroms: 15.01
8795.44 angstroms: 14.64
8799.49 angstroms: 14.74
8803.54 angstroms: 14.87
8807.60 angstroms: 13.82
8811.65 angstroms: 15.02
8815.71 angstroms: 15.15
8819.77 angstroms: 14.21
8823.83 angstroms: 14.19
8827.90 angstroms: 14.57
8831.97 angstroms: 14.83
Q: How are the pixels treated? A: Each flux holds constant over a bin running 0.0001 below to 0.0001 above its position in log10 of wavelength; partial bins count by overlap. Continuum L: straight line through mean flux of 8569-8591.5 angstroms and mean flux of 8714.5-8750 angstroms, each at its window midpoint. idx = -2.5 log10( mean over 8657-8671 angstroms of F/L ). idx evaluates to 0.18 mag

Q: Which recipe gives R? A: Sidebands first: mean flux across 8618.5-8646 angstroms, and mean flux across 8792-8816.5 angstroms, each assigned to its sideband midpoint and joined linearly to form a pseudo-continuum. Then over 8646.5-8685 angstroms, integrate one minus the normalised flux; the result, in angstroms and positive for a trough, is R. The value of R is 3.7 angstroms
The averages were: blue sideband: 14.9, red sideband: 14.7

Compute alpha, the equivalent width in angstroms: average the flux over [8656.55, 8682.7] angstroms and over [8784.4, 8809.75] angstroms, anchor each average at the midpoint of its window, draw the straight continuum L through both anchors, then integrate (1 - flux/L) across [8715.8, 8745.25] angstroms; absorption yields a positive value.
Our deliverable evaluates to -1.7 angstroms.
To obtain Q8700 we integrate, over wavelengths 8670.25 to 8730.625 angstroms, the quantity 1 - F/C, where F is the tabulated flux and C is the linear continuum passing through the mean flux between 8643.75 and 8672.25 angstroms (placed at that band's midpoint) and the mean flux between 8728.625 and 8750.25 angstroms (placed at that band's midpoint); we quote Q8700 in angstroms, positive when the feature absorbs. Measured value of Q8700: -1.8 angstroms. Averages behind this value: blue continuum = 13.3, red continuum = 14.8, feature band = 14.5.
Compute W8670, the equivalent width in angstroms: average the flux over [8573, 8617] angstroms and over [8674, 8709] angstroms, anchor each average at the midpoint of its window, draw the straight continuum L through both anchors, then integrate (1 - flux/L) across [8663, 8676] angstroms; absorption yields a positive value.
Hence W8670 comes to 1.3 angstroms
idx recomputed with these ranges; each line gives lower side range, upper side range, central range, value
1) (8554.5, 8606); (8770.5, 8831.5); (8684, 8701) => 0.009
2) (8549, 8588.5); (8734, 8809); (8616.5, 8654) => -0.028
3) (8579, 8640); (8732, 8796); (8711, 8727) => 0.011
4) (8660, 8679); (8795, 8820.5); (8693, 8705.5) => -0.136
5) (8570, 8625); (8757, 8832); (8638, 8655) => -0.014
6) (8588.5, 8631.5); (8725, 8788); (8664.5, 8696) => 0.055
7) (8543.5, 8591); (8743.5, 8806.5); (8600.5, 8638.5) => -0.035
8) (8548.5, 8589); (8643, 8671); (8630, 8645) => -0.099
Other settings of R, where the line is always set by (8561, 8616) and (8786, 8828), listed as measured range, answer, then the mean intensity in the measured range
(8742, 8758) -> 0.0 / 14.6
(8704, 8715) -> -0.1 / 14.7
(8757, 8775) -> 0.0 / 14.6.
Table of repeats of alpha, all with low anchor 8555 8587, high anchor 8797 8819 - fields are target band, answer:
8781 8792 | -0.6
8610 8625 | -0.4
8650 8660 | 0.5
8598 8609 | 0.0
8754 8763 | 0.2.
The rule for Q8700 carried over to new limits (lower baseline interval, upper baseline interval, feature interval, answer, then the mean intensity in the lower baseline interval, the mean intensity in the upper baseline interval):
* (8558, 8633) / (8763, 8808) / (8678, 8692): 0.45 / 14.6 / 14.9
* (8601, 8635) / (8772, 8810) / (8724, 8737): 0.20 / 14.7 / 14.9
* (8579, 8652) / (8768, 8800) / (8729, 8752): 0.24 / 14.6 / 15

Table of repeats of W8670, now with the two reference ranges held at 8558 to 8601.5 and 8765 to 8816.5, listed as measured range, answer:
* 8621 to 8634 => -0.3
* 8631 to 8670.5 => 2.1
